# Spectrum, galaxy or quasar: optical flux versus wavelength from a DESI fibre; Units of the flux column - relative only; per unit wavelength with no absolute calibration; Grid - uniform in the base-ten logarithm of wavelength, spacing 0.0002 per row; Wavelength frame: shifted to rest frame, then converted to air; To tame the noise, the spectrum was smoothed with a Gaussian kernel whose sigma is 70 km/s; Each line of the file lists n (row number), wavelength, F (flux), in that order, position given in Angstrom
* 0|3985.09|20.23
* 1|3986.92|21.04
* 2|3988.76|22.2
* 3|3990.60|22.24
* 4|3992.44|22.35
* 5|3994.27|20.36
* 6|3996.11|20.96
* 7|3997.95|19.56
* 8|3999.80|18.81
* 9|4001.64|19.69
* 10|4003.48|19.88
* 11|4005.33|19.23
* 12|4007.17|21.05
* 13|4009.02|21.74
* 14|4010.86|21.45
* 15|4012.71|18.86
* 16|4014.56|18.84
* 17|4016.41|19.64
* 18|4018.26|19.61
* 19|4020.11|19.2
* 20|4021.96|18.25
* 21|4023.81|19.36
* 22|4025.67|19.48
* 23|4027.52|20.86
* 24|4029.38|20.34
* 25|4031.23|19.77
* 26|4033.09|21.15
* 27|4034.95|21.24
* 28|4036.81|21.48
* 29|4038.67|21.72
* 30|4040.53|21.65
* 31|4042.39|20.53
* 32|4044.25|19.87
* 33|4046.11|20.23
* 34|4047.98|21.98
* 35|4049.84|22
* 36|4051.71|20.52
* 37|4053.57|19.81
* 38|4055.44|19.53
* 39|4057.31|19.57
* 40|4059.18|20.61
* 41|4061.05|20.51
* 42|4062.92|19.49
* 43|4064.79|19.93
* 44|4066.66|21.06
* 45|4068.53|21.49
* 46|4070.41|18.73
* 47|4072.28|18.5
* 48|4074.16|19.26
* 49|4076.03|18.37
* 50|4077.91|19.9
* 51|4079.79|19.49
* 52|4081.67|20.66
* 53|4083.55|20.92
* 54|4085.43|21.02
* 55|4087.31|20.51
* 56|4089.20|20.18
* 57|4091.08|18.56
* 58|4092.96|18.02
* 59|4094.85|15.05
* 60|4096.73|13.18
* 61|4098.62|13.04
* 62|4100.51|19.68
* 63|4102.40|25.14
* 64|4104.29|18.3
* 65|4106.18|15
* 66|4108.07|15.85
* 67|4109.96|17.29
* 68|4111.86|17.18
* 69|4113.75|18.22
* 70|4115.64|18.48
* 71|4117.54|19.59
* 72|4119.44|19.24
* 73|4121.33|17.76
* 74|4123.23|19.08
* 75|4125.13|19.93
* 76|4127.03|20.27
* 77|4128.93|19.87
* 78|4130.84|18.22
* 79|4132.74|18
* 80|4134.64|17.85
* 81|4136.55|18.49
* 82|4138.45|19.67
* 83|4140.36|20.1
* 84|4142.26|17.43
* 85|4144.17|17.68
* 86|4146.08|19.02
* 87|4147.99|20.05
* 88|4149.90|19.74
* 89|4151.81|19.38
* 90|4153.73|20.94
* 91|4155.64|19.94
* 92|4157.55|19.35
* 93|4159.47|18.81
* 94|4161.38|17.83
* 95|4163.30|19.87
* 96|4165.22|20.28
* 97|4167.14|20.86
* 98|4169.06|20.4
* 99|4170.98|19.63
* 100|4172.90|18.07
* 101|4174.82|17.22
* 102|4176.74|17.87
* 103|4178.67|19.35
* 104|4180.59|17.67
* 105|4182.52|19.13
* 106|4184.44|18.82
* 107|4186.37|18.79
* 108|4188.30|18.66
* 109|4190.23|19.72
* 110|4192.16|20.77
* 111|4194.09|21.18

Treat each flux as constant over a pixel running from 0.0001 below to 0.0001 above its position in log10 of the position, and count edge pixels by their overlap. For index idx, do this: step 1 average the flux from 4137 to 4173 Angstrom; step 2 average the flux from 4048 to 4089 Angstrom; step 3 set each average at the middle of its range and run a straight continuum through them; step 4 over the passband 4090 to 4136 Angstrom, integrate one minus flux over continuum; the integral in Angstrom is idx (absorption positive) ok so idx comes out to 4.0 Angstrom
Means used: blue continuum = 20.1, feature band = 18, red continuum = 19.4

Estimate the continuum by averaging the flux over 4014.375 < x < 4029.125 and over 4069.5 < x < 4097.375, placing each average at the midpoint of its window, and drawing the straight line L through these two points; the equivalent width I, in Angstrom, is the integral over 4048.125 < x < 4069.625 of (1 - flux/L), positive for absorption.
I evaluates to -1.5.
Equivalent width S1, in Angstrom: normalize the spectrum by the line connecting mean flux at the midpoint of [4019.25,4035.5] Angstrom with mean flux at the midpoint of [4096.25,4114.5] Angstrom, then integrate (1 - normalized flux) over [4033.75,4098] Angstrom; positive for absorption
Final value -3.95 Angstrom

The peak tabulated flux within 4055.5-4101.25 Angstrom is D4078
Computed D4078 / 21.49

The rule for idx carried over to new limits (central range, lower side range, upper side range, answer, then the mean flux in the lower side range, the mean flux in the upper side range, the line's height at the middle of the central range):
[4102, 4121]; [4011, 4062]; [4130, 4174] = 1.32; 20.3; 19.2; 19.6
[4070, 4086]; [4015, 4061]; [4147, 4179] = 0.30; 20.3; 19.4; 20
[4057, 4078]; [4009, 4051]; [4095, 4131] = -0.47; 20.4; 18.1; 19.3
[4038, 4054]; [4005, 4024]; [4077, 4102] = -1.37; 19.8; 18.6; 19.3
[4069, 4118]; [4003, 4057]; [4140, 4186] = 3.15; 20.3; 19.1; 19.7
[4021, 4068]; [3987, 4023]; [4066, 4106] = -1.97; 20.2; 19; 19.6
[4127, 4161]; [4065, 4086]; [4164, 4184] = 0.38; 19.9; 19.1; 19.3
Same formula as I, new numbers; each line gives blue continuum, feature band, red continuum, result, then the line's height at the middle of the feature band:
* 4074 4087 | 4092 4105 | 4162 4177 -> 1.6 Angstrom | 19.9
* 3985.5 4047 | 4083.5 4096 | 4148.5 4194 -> 0.6 Angstrom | 19.9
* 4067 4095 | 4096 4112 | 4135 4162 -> 1.8 Angstrom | 19.4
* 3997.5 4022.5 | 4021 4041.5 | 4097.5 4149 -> -1.0 Angstrom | 19.5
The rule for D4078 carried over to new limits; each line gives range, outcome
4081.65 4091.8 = 21.02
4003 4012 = 21.74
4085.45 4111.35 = 25.14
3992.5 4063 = 22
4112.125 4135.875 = 20.27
